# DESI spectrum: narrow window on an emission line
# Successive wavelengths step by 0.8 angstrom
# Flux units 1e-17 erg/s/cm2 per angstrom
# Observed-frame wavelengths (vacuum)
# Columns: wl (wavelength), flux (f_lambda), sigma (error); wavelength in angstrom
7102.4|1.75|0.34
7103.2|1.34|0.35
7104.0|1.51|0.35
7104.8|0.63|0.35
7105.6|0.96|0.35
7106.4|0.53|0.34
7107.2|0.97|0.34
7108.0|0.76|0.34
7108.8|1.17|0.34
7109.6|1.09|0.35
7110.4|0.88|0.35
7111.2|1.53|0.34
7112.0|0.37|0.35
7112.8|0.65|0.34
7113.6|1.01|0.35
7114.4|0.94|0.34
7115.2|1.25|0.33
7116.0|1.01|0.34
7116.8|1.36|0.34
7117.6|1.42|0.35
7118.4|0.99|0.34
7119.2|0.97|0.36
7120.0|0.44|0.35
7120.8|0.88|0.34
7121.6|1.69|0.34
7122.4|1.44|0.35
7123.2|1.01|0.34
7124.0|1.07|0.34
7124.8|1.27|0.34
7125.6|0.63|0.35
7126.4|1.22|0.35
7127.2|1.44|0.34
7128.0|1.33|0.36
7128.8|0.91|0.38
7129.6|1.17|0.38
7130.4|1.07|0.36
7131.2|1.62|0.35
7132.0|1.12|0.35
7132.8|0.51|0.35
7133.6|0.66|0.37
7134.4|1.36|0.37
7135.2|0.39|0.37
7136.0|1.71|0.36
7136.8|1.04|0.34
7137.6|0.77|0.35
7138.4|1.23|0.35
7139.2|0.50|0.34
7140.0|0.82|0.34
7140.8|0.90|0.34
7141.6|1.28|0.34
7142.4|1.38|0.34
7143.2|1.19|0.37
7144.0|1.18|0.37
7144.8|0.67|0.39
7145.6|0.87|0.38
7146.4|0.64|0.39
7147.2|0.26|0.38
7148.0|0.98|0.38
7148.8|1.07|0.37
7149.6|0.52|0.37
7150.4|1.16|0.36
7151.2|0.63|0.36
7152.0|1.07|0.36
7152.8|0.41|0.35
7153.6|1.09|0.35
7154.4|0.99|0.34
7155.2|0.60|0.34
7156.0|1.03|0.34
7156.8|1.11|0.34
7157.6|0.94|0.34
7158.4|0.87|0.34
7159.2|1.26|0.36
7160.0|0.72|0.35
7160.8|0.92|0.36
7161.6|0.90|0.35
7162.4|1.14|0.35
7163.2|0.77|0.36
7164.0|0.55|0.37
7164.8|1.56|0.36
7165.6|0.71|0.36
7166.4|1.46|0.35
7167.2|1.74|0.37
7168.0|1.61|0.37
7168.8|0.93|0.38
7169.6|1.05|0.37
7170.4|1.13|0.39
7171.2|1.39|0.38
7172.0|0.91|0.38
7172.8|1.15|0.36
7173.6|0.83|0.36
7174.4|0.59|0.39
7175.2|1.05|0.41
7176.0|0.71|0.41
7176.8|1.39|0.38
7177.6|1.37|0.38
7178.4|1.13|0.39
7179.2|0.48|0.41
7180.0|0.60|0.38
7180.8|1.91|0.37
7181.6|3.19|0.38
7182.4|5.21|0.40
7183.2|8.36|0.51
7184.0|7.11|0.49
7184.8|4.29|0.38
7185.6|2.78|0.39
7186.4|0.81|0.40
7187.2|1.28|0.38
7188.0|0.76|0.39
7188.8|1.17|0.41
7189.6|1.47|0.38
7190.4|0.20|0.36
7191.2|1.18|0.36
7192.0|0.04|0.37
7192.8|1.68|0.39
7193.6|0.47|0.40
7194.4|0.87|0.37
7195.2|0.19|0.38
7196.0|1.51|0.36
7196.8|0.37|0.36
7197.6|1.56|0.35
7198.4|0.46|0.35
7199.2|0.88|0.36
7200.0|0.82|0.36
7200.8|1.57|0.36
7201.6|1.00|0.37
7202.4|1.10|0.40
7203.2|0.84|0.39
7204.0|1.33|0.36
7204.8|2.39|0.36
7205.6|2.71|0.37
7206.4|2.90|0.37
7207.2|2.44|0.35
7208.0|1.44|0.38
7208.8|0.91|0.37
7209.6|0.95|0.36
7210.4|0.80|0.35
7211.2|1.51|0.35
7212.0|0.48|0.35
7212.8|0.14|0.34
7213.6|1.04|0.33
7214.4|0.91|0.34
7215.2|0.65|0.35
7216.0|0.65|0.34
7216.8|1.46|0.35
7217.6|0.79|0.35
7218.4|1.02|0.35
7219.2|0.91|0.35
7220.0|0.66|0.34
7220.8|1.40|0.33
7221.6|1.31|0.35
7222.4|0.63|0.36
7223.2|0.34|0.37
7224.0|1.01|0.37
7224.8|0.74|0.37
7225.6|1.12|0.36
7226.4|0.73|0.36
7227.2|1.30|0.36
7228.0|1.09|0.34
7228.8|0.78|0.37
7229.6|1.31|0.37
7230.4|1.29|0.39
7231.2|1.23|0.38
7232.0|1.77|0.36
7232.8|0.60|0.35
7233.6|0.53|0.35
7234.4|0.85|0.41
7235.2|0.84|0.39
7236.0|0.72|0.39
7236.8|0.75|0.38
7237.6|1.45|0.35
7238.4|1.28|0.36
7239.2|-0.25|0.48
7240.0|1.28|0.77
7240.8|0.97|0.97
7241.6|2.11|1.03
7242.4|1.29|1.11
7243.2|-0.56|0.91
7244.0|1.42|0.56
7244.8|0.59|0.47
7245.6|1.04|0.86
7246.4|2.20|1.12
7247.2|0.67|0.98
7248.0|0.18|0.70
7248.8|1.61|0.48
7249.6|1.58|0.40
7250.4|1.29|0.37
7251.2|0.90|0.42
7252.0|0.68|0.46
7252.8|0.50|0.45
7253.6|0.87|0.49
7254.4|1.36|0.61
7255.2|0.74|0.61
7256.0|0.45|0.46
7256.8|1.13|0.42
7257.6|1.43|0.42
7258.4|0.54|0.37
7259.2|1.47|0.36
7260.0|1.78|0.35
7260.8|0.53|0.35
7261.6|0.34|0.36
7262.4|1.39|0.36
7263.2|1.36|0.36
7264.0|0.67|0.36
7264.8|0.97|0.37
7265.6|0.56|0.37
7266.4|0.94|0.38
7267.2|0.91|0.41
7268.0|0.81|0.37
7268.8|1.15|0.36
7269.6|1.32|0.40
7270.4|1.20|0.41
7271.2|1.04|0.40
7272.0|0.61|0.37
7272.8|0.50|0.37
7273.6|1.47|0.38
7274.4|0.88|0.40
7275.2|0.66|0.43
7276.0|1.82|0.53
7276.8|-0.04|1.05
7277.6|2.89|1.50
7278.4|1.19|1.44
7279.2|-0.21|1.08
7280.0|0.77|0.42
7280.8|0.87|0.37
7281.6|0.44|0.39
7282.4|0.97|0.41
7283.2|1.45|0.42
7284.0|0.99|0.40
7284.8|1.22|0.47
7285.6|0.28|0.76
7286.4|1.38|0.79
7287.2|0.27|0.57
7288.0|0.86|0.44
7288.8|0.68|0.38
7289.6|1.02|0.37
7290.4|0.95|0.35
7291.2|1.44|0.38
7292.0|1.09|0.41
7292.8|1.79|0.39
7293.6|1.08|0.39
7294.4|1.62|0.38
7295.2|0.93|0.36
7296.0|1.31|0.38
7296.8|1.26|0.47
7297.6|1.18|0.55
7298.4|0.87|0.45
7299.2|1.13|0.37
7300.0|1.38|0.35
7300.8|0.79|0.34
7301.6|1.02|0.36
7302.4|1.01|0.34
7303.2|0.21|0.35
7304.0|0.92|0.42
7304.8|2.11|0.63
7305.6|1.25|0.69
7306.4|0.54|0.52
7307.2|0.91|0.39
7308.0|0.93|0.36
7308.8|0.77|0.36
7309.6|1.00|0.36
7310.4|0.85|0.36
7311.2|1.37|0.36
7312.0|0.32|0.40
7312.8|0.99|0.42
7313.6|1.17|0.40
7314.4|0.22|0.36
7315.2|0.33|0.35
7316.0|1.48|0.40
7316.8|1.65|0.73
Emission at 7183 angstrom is H-alpha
